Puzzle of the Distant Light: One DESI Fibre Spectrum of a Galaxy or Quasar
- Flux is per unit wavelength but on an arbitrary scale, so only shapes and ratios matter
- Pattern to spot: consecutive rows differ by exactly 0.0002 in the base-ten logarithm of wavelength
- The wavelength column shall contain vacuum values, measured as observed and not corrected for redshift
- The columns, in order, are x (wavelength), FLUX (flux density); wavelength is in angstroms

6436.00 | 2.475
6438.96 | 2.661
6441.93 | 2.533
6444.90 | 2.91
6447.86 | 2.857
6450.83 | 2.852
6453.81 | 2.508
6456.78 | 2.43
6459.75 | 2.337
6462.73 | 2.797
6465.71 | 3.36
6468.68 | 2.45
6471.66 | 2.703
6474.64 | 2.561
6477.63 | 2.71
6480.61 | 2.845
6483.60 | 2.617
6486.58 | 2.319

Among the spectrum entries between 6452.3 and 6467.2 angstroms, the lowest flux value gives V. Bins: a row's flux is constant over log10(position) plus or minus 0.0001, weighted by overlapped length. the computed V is 2.337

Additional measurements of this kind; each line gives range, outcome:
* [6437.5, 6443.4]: 2.533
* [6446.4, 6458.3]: 2.43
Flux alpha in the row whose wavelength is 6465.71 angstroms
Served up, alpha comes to 3.36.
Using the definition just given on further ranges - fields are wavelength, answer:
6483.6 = 2.617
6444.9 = 2.91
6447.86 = 2.857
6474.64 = 2.561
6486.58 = 2.319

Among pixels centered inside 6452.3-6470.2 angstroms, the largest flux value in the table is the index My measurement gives 3.36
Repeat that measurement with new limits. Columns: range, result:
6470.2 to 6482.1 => 2.845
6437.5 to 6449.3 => 2.91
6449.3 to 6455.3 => 2.852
